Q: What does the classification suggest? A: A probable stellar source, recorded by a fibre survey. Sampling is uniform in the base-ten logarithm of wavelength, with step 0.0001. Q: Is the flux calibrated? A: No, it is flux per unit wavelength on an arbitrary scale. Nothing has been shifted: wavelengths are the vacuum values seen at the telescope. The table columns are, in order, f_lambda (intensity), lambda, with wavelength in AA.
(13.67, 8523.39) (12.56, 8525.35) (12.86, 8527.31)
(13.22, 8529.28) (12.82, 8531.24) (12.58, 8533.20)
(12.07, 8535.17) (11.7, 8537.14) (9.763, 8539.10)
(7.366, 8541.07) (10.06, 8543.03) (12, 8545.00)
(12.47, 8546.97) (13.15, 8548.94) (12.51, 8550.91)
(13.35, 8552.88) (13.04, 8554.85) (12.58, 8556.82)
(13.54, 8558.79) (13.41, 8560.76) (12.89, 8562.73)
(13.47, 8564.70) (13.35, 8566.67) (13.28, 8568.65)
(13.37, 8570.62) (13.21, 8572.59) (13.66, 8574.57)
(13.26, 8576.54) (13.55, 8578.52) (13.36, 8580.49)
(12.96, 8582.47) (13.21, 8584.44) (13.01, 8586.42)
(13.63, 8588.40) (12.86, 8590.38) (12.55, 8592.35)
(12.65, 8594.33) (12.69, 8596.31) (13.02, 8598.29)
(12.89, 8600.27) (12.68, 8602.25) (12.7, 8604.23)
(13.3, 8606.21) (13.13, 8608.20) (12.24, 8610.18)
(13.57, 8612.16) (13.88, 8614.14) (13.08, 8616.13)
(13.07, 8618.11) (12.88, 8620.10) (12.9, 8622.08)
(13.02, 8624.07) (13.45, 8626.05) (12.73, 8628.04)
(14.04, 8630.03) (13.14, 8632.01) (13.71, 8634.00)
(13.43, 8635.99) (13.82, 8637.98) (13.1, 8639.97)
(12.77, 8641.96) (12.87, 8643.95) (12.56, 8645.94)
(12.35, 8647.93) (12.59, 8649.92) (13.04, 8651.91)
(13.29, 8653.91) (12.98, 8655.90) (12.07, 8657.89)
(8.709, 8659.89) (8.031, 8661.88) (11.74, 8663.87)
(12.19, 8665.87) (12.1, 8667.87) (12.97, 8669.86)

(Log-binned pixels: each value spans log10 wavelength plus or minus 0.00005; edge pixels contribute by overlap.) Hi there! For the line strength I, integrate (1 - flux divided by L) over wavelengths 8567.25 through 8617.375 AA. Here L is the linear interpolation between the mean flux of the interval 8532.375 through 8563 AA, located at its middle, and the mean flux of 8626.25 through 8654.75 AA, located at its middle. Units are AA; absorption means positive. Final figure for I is -2.32 AA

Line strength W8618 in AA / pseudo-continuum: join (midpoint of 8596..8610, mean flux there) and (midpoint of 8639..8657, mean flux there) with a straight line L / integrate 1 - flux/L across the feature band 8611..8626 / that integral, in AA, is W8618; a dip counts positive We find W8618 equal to -0.4 AA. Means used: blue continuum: 12.9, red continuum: 12.8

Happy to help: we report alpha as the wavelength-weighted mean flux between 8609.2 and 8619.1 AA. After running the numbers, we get 13.2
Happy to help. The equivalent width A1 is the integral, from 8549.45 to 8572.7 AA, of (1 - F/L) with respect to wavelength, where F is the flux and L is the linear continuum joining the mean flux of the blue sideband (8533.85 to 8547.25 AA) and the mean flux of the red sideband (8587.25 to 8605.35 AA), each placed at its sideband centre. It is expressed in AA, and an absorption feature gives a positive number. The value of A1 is -3.3 AA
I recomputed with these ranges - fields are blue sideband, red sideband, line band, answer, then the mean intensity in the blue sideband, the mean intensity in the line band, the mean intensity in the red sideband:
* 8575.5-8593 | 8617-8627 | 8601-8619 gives 0.04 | 13.2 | 13.1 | 13.1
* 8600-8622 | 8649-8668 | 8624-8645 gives -1.60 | 13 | 13.3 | 11.6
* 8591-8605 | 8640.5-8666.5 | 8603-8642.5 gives -2.58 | 12.8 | 13.2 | 12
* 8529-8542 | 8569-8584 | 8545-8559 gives -0.86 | 11.3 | 12.8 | 13.3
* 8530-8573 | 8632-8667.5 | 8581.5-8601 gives -0.95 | 12.4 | 13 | 12.3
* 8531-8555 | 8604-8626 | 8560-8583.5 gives -2.05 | 11.7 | 13.3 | 13.1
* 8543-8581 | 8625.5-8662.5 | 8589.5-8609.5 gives 0.00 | 13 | 12.8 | 12.6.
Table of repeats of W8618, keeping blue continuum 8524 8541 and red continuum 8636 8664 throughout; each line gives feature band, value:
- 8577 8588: -1.07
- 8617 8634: -1.45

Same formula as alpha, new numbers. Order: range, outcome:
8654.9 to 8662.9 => 10.5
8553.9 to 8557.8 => 12.8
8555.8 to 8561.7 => 13.2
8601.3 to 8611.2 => 12.8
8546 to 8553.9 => 12.9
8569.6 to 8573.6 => 13.3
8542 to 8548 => 11.5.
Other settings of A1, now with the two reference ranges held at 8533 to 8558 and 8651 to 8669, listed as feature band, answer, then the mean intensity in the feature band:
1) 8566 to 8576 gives -1.4 AA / 13.4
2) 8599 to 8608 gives -1.0 AA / 12.9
